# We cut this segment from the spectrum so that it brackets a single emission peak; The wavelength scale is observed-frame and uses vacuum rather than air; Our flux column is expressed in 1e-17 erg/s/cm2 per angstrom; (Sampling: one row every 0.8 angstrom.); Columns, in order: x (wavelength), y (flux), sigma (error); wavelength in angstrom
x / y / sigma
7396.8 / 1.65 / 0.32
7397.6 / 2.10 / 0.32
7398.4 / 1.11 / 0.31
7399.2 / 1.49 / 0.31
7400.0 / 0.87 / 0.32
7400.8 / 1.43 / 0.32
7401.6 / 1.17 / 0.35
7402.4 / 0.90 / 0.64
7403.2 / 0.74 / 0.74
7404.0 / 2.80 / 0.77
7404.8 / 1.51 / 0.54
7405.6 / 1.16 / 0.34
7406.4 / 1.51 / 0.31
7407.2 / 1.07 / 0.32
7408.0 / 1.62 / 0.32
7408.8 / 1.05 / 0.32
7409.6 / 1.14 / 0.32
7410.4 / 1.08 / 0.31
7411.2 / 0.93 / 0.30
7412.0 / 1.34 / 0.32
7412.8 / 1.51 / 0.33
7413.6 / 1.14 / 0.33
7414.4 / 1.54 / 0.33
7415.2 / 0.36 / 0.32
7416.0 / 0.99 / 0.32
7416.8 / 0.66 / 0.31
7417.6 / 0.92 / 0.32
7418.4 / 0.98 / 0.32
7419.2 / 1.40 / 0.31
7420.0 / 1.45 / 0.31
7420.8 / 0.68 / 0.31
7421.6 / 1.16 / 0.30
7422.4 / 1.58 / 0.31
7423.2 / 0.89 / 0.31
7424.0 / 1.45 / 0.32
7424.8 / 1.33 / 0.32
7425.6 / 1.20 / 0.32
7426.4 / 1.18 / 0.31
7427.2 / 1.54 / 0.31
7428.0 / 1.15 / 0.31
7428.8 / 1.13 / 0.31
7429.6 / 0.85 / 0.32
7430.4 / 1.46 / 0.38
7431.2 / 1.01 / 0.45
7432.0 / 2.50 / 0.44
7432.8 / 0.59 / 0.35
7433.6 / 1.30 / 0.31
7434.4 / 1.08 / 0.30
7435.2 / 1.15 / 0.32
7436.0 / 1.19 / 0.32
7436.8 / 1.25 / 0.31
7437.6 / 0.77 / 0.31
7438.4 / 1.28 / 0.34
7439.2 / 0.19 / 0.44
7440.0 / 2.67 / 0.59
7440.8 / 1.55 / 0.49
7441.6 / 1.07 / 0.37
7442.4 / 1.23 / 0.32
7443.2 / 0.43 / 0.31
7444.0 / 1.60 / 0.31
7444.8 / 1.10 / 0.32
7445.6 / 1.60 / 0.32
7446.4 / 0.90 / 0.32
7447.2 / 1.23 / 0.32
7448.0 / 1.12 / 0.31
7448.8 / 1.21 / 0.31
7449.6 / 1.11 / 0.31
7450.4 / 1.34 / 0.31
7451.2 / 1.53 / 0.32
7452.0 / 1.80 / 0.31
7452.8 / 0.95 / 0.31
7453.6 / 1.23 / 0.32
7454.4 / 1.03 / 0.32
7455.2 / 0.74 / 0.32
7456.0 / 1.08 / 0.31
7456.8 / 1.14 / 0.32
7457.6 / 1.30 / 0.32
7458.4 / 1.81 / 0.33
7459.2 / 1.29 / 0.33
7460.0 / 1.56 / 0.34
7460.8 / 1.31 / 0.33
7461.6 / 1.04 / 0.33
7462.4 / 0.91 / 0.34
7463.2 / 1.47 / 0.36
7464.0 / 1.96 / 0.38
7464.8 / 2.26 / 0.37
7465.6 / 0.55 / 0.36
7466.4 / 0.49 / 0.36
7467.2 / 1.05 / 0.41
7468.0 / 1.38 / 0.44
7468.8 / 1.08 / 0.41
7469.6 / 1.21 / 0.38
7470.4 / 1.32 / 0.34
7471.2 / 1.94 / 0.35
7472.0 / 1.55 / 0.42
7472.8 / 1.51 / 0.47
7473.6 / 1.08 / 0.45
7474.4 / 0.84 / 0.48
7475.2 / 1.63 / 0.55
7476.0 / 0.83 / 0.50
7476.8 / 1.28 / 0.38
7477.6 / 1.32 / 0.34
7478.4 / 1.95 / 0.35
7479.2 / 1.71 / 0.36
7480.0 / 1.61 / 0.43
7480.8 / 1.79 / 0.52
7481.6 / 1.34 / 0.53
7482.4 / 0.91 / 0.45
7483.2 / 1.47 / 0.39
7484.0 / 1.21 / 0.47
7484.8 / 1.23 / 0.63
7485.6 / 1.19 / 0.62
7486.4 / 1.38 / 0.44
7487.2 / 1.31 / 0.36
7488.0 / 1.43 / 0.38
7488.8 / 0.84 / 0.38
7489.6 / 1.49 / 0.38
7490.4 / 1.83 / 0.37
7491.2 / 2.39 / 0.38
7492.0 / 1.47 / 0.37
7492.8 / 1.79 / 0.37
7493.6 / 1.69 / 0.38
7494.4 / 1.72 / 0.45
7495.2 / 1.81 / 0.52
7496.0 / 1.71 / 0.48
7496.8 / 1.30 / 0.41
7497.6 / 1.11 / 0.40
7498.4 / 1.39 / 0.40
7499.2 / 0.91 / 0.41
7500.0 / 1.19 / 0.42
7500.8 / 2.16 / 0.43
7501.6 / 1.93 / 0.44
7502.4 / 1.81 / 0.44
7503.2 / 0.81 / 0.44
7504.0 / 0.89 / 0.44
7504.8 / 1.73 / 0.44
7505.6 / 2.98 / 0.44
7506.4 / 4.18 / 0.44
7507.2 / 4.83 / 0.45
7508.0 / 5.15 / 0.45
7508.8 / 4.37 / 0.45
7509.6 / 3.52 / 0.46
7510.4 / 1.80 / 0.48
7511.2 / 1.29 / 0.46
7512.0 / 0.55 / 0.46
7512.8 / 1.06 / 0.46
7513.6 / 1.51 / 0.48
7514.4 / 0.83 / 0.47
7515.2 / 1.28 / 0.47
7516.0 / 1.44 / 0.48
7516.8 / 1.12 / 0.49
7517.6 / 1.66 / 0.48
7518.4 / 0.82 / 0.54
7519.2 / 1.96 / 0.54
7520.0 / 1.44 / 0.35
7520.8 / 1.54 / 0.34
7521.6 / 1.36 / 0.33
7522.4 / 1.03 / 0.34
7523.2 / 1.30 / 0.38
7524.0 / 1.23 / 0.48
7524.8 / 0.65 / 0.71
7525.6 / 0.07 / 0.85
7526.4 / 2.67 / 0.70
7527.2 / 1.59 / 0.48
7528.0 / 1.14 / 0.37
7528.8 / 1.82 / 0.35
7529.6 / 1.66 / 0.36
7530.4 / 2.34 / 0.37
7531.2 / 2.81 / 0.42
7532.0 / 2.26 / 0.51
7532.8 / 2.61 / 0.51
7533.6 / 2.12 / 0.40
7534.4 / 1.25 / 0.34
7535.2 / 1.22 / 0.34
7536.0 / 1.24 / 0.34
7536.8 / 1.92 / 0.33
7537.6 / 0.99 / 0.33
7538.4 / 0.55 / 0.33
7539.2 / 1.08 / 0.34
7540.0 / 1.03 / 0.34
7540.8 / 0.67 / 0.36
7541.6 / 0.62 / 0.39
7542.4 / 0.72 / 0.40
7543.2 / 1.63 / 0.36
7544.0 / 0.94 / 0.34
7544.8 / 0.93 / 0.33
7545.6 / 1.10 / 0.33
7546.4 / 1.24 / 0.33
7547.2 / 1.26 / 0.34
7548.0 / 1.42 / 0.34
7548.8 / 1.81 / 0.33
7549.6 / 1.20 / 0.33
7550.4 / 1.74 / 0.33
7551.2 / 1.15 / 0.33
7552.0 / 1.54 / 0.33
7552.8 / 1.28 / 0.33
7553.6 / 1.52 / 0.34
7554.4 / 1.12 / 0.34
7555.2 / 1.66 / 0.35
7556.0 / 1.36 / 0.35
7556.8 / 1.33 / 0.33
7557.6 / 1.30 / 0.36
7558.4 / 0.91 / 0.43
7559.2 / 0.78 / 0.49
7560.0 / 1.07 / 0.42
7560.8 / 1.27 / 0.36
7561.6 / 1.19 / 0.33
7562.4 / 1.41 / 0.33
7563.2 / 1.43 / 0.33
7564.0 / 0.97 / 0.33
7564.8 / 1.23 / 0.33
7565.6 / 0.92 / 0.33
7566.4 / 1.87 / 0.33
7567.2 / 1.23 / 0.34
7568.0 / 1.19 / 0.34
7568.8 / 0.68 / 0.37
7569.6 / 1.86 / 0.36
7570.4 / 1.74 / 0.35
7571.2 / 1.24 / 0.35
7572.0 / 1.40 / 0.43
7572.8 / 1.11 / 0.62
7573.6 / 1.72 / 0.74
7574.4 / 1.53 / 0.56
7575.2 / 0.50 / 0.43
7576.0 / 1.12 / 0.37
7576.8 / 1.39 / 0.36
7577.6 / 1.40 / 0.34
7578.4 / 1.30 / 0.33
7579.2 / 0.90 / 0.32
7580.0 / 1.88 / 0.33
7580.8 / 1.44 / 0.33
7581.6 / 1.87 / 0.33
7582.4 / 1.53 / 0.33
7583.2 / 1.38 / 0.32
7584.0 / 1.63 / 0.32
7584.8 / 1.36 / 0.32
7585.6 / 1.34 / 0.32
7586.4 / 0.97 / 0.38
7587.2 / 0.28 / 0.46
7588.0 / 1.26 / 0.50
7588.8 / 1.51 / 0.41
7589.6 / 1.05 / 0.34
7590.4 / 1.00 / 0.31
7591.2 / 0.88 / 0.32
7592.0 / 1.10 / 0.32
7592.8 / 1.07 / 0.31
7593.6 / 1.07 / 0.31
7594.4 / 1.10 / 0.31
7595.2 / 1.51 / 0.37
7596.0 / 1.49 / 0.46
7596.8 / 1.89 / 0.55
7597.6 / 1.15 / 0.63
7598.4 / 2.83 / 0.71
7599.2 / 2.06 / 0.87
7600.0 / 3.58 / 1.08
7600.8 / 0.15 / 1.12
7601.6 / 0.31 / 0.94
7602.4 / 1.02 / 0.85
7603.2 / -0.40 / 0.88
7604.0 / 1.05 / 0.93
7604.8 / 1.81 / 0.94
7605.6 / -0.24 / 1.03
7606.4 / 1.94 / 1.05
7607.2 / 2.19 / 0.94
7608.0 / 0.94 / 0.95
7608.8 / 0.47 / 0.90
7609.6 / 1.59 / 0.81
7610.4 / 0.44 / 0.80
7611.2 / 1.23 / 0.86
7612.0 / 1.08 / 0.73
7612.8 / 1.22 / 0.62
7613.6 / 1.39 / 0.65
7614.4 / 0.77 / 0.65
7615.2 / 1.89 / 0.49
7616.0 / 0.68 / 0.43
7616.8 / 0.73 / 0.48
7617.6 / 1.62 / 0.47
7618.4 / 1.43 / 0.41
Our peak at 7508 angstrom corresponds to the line Halpha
